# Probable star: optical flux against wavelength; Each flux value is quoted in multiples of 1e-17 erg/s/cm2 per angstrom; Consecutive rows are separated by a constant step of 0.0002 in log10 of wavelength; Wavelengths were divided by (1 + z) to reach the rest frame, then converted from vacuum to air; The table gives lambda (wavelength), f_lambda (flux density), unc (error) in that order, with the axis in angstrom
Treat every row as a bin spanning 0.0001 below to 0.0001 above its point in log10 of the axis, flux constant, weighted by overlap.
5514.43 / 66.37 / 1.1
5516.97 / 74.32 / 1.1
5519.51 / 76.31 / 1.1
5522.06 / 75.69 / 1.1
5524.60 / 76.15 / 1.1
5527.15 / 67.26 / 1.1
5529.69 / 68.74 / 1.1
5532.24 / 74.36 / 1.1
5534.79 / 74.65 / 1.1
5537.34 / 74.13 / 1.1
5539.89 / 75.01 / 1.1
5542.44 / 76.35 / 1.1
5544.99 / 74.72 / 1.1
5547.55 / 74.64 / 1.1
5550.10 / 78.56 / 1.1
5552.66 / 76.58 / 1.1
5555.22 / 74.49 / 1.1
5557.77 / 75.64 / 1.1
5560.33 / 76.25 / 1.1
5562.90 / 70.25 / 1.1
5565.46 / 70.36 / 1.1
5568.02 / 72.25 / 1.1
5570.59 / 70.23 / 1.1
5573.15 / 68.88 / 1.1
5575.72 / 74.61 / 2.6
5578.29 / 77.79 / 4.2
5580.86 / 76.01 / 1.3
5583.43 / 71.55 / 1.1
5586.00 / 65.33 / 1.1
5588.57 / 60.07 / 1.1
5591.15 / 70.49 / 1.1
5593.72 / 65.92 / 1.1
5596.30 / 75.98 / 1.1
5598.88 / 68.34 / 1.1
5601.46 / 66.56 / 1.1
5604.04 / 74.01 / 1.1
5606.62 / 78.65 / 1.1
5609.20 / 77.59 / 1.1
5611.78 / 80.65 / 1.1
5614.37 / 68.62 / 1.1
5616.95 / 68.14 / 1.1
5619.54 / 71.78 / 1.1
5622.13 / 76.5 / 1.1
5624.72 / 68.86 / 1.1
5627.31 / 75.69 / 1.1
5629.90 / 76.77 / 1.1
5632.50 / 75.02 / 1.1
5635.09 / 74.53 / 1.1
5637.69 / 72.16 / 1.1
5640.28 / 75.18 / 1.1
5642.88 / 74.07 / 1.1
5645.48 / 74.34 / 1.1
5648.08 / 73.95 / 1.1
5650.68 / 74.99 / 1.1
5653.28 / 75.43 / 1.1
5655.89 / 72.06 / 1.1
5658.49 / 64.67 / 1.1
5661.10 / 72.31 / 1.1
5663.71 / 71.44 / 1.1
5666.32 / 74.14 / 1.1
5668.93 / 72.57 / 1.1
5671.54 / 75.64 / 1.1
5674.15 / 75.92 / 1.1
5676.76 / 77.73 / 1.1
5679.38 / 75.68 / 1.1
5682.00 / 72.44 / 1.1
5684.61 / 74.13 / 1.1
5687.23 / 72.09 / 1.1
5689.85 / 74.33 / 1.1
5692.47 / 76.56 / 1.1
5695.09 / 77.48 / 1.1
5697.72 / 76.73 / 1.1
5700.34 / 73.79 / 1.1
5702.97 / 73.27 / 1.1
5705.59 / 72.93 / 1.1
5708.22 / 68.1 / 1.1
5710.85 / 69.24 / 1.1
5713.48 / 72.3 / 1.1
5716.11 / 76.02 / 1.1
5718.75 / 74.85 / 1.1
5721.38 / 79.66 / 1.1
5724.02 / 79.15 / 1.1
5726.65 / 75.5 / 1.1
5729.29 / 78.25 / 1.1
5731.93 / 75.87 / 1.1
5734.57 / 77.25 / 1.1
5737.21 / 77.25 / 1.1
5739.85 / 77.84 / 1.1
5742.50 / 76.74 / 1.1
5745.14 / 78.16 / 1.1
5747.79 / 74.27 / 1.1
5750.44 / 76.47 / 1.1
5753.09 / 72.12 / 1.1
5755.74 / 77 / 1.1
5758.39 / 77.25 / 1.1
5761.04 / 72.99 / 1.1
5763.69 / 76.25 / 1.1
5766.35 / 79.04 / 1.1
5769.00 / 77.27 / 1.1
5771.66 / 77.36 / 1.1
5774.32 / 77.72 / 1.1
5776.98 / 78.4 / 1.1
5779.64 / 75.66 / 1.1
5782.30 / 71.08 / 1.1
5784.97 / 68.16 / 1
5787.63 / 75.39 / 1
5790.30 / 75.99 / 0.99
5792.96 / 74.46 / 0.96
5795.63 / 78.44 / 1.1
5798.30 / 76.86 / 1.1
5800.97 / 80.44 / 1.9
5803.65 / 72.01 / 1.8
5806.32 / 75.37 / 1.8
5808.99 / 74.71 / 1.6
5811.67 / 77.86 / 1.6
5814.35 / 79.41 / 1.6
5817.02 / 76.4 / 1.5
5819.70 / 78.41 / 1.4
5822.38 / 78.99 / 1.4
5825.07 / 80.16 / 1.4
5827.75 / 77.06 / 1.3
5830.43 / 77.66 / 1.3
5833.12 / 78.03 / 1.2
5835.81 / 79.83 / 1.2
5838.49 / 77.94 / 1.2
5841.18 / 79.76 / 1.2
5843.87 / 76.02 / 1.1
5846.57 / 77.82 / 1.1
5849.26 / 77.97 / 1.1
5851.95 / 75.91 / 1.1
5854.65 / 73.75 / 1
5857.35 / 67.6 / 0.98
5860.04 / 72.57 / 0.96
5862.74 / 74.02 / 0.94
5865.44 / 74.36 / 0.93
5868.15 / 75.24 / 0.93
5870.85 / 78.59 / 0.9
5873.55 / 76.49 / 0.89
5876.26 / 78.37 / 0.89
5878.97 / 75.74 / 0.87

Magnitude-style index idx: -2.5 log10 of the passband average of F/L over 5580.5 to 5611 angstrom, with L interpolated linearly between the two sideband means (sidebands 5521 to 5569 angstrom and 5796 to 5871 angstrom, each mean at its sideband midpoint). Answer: 0.05 mag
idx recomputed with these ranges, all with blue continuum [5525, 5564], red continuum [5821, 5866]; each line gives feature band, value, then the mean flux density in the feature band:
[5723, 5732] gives -0.025 mag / 77.3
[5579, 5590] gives 0.087 mag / 68.8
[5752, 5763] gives 0.011 mag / 75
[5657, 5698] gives 0.019 mag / 73.9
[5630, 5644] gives 0.007 mag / 74.4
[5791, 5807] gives -0.002 mag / 76.3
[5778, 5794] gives 0.036 mag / 73.6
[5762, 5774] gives -0.021 mag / 77.4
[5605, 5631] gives 0.006 mag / 74.3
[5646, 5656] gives 0.009 mag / 74.4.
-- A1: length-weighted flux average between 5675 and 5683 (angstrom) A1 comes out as 75.4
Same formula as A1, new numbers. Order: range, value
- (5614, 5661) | 73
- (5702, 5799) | 75.5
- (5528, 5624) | 72.8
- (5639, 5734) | 74.3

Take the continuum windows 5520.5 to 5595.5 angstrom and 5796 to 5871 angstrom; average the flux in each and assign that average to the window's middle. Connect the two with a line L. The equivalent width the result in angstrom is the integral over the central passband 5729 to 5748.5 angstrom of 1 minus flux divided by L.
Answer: -0.4 angstrom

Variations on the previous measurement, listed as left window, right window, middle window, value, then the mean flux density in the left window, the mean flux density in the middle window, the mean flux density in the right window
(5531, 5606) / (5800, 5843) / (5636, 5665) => 0.57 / 72.6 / 72.8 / 77.7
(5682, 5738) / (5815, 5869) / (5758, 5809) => 0.05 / 74.9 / 75.7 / 76.5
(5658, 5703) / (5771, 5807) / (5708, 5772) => -0.93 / 74.1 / 76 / 75.5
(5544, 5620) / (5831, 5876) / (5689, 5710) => 0.00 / 72.5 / 74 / 76.1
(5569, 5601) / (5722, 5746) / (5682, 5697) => 0.10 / 70.3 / 74.8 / 77.4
